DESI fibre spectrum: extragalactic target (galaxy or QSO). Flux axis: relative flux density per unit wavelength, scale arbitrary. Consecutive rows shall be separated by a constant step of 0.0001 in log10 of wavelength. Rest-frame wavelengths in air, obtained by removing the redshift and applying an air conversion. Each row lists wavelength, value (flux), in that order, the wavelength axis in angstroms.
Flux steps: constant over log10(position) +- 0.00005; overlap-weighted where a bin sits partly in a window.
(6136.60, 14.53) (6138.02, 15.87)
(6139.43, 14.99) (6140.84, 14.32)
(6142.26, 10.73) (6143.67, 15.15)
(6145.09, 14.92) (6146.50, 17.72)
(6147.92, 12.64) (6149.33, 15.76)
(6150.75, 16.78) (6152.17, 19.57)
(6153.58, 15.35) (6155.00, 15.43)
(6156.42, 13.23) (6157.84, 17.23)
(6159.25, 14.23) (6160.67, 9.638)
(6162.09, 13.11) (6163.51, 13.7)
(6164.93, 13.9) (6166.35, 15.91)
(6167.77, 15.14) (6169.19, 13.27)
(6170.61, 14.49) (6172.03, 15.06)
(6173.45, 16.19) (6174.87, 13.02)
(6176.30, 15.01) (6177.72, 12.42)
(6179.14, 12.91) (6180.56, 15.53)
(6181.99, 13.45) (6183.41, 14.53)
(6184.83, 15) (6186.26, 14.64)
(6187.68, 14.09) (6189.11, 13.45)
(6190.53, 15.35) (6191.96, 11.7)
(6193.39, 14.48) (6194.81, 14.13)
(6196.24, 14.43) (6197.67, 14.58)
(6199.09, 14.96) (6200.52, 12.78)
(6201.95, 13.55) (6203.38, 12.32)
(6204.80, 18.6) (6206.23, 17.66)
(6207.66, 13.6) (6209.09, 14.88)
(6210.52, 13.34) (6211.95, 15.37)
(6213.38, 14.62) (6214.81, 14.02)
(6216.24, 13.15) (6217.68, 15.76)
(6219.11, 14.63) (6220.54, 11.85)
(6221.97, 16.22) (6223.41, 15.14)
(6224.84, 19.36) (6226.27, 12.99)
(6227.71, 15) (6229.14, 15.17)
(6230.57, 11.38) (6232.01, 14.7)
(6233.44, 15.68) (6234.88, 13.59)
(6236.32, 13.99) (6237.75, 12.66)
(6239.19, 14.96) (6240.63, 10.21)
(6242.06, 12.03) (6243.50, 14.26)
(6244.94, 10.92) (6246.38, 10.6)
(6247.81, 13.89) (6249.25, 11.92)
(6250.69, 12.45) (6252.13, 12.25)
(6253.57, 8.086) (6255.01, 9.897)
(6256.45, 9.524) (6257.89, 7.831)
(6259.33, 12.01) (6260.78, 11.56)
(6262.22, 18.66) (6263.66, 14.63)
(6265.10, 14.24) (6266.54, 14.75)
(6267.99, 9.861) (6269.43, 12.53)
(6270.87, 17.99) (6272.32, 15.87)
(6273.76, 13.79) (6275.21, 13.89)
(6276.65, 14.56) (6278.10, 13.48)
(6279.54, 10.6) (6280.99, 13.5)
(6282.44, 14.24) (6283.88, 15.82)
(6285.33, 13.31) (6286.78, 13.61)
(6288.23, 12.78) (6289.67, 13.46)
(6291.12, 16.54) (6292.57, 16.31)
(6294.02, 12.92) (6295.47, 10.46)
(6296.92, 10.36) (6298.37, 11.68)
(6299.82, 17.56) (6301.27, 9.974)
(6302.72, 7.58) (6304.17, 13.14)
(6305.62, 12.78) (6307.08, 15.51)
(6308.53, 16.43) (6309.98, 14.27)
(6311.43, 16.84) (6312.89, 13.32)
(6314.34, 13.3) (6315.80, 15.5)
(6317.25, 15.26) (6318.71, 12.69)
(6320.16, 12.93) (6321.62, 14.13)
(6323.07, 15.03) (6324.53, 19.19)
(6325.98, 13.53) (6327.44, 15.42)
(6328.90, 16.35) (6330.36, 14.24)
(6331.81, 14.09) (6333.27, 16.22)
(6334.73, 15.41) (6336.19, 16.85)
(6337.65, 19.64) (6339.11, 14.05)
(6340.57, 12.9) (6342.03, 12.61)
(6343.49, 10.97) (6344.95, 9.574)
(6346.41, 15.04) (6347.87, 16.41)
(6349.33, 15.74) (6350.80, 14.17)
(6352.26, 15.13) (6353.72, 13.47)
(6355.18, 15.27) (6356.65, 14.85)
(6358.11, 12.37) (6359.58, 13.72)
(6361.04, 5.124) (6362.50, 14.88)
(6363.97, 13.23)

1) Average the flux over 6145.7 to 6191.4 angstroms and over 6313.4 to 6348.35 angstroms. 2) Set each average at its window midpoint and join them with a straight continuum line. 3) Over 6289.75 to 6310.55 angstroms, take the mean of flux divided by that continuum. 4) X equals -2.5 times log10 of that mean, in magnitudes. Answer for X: 0.11 mag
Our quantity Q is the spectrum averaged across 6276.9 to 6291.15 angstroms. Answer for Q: 13.6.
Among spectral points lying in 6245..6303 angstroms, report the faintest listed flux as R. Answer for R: 7.58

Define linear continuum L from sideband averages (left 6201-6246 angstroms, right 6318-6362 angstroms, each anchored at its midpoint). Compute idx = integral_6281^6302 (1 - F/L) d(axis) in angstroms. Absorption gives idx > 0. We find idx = 1.1 angstroms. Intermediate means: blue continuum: 14.2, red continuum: 14.2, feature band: 13.5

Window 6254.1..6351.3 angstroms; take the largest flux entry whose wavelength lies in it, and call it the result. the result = 19.64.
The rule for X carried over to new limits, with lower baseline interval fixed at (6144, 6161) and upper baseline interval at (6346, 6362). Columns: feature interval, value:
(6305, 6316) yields -0.05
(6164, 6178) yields 0.05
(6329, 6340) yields -0.14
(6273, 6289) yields 0.06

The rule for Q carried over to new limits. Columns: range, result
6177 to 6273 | 13.7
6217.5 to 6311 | 13.3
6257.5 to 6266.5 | 13.5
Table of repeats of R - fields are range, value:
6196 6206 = 12.32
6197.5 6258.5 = 7.831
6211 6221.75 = 11.85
